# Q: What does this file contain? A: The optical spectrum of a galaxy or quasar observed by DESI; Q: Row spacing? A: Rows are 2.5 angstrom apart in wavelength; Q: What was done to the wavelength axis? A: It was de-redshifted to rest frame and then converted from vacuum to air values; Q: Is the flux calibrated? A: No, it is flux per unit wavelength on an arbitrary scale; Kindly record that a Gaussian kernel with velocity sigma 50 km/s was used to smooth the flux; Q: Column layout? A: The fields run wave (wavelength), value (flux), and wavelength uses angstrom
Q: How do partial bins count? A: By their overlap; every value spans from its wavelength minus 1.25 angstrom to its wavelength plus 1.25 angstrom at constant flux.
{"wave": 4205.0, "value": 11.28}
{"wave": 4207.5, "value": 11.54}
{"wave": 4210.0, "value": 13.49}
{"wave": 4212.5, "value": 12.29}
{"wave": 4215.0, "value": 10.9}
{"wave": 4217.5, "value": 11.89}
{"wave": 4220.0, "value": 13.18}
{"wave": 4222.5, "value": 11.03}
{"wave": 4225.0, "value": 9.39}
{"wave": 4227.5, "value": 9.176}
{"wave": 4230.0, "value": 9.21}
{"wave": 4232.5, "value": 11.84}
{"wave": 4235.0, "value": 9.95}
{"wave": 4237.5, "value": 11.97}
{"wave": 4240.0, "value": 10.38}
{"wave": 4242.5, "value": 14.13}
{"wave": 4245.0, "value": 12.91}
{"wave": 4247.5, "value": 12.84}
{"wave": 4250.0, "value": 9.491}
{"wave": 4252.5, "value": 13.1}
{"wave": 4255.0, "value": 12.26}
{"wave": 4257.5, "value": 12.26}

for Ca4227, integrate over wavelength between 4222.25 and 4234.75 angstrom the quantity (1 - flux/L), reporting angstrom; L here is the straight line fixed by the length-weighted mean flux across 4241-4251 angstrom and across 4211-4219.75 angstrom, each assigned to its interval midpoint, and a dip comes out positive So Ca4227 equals 2.1 angstrom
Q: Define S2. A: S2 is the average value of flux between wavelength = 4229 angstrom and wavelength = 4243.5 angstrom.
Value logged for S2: 11.2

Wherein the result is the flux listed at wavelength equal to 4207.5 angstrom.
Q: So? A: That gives 11.54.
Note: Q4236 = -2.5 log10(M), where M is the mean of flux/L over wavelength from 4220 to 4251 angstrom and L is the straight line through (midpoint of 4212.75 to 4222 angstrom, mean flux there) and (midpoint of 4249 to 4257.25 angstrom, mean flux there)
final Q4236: 0.068 mag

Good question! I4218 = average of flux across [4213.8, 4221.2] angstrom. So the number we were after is 12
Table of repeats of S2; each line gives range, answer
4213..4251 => 11.3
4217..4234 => 10.8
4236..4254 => 12.1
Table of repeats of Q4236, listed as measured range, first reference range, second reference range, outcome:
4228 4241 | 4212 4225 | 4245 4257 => 0.12 mag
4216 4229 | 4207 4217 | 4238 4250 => 0.12 mag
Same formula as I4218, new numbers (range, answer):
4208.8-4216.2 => 12.2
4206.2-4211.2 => 12.5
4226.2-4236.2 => 10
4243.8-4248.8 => 12.8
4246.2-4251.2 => 11.2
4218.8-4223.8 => 12.1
